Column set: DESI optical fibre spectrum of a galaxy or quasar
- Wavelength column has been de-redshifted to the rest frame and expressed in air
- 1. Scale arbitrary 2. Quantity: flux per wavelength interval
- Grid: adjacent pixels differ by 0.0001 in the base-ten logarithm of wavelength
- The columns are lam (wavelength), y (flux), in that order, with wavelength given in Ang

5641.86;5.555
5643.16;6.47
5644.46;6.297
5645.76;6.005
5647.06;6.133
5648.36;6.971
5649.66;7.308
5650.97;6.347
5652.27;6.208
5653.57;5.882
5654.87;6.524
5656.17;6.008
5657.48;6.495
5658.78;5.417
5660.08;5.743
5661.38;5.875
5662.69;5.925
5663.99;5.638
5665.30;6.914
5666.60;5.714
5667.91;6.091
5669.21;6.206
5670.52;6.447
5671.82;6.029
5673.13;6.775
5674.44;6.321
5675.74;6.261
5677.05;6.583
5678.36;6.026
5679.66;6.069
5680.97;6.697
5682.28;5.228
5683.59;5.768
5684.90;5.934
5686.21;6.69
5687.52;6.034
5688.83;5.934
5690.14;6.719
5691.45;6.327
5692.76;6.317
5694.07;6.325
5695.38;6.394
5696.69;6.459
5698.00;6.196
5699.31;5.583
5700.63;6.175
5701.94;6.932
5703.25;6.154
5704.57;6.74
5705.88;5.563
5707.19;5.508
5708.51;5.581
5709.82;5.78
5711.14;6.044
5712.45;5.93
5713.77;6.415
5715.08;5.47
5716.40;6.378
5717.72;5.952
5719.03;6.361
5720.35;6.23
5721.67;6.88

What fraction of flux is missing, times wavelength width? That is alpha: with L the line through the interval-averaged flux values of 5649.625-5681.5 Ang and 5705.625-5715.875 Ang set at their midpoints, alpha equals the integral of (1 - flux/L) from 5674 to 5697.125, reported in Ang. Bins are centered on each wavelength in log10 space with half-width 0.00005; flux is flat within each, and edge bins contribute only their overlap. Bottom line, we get -0.8 Ang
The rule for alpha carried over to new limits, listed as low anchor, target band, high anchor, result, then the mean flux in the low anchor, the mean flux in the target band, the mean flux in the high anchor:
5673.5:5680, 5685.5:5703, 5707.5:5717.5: -0.57 Ang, 6.29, 6.31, 5.92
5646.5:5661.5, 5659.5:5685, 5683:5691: 0.41 Ang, 6.26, 6.12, 6.19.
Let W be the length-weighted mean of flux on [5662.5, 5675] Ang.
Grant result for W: 6.21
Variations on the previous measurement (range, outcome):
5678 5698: 6.2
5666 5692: 6.19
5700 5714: 6.06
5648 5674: 6.22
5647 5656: 6.48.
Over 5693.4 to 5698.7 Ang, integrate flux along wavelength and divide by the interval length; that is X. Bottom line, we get 6.35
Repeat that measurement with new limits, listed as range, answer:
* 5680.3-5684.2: 5.89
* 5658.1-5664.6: 5.73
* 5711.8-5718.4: 6.03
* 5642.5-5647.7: 6.22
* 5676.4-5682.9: 6.13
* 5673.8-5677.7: 6.39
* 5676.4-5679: 6.3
